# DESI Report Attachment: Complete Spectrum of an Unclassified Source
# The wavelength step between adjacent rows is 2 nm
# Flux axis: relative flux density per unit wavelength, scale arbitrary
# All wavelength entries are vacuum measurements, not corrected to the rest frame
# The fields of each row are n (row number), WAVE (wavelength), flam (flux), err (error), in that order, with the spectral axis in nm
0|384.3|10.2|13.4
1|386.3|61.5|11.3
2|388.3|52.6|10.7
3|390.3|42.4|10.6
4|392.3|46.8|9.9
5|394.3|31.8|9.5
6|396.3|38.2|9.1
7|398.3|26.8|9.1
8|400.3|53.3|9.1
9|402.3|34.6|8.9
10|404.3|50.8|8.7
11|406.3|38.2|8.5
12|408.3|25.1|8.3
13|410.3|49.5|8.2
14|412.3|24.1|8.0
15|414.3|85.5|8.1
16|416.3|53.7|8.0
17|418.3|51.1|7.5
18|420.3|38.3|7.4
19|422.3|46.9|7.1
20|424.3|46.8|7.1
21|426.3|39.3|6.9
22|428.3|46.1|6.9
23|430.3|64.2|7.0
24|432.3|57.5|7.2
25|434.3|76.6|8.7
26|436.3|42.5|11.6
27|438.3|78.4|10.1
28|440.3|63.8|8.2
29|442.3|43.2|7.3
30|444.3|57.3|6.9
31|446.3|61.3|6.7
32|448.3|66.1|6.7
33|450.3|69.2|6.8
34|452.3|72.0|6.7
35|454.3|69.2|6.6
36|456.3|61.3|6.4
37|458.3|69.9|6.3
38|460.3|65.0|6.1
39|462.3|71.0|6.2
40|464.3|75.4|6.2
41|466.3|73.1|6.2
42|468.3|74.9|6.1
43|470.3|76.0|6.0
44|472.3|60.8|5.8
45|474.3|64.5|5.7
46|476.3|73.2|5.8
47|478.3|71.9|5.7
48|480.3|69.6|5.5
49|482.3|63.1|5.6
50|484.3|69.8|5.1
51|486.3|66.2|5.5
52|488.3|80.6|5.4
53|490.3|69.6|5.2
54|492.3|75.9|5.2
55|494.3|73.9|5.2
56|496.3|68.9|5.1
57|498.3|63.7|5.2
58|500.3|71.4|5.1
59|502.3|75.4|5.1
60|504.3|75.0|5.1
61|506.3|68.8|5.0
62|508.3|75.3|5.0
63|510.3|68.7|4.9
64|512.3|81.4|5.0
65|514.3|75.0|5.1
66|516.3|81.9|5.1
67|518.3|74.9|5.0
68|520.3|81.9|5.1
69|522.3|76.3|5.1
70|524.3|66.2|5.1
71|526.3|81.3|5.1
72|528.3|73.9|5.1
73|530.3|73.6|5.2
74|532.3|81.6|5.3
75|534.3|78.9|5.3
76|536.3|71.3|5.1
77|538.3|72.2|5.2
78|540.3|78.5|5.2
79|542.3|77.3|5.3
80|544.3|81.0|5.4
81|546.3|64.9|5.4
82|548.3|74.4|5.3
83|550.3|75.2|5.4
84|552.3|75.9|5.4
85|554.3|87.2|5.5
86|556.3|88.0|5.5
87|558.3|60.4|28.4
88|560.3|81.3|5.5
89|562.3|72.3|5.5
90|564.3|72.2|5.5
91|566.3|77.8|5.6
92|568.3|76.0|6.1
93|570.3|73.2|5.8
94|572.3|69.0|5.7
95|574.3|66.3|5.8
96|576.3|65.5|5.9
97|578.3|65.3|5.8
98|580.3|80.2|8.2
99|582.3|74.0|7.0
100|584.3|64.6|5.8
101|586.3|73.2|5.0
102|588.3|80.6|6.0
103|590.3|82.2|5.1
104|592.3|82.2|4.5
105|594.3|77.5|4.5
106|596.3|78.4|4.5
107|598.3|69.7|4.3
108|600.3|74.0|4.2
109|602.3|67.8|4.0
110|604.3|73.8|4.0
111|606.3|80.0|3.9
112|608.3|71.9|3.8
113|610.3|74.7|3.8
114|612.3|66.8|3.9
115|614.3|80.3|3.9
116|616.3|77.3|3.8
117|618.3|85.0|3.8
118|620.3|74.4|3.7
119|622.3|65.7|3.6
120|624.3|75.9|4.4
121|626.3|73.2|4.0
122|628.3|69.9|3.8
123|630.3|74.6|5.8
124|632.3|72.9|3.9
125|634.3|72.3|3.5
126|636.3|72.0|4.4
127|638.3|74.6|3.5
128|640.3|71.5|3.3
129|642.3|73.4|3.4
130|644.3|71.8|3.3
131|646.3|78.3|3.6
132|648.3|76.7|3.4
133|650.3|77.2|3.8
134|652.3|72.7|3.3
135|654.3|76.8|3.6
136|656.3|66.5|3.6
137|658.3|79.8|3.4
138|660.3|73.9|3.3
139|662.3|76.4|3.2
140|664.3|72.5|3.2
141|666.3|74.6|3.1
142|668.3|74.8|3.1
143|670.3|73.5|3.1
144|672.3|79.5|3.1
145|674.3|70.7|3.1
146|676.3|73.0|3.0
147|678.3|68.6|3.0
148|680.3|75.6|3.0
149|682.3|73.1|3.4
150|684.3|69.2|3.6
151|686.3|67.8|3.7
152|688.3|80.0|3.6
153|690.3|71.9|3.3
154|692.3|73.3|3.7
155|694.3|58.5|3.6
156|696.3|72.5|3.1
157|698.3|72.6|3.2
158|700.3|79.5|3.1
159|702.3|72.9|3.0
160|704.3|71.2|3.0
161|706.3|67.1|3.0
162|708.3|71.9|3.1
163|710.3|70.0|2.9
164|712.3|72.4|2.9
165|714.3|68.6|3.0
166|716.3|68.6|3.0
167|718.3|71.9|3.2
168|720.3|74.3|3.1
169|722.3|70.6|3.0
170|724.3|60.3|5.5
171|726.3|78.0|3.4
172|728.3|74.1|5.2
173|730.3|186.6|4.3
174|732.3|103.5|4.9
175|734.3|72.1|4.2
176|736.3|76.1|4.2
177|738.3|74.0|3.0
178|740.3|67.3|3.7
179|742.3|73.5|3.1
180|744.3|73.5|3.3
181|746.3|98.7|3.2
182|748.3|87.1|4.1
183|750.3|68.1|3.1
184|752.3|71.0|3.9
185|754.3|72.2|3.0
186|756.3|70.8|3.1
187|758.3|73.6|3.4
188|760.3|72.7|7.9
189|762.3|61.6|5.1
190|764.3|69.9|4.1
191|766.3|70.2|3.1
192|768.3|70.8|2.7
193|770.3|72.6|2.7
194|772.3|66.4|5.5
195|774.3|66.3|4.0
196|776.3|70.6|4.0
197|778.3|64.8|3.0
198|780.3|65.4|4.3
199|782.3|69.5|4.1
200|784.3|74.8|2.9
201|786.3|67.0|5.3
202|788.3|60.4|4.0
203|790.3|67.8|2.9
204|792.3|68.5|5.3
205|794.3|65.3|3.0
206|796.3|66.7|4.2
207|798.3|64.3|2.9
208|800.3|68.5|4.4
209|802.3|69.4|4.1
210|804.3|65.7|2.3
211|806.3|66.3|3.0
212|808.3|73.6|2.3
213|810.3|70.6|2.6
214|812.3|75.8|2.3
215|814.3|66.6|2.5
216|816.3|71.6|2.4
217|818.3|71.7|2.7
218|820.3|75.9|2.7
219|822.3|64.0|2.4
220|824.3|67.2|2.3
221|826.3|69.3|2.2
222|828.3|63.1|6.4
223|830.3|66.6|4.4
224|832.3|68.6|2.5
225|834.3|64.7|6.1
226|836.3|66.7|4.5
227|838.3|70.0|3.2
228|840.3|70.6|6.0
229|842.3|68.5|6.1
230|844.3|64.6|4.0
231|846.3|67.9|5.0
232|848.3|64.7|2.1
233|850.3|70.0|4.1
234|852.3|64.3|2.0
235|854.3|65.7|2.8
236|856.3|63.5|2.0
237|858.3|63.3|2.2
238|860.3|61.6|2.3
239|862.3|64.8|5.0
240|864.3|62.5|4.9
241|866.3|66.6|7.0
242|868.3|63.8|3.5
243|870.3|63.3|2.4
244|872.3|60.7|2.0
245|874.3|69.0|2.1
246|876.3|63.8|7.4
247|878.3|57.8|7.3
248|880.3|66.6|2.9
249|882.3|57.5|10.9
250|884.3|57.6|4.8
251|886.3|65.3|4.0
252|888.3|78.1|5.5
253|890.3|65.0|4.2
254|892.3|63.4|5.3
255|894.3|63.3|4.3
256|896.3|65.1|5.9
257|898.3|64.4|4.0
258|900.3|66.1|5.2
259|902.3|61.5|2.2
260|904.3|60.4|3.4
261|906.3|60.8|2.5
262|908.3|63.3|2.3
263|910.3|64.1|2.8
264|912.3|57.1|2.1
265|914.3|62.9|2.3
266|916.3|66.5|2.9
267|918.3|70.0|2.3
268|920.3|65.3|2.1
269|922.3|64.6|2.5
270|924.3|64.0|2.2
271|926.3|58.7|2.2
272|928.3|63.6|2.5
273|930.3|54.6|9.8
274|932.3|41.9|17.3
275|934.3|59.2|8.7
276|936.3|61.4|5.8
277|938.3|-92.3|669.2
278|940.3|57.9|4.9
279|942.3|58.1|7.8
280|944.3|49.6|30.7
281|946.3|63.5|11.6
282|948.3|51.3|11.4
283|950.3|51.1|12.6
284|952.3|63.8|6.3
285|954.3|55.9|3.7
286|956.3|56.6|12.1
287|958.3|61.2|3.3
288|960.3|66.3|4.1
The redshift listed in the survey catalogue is 0.11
